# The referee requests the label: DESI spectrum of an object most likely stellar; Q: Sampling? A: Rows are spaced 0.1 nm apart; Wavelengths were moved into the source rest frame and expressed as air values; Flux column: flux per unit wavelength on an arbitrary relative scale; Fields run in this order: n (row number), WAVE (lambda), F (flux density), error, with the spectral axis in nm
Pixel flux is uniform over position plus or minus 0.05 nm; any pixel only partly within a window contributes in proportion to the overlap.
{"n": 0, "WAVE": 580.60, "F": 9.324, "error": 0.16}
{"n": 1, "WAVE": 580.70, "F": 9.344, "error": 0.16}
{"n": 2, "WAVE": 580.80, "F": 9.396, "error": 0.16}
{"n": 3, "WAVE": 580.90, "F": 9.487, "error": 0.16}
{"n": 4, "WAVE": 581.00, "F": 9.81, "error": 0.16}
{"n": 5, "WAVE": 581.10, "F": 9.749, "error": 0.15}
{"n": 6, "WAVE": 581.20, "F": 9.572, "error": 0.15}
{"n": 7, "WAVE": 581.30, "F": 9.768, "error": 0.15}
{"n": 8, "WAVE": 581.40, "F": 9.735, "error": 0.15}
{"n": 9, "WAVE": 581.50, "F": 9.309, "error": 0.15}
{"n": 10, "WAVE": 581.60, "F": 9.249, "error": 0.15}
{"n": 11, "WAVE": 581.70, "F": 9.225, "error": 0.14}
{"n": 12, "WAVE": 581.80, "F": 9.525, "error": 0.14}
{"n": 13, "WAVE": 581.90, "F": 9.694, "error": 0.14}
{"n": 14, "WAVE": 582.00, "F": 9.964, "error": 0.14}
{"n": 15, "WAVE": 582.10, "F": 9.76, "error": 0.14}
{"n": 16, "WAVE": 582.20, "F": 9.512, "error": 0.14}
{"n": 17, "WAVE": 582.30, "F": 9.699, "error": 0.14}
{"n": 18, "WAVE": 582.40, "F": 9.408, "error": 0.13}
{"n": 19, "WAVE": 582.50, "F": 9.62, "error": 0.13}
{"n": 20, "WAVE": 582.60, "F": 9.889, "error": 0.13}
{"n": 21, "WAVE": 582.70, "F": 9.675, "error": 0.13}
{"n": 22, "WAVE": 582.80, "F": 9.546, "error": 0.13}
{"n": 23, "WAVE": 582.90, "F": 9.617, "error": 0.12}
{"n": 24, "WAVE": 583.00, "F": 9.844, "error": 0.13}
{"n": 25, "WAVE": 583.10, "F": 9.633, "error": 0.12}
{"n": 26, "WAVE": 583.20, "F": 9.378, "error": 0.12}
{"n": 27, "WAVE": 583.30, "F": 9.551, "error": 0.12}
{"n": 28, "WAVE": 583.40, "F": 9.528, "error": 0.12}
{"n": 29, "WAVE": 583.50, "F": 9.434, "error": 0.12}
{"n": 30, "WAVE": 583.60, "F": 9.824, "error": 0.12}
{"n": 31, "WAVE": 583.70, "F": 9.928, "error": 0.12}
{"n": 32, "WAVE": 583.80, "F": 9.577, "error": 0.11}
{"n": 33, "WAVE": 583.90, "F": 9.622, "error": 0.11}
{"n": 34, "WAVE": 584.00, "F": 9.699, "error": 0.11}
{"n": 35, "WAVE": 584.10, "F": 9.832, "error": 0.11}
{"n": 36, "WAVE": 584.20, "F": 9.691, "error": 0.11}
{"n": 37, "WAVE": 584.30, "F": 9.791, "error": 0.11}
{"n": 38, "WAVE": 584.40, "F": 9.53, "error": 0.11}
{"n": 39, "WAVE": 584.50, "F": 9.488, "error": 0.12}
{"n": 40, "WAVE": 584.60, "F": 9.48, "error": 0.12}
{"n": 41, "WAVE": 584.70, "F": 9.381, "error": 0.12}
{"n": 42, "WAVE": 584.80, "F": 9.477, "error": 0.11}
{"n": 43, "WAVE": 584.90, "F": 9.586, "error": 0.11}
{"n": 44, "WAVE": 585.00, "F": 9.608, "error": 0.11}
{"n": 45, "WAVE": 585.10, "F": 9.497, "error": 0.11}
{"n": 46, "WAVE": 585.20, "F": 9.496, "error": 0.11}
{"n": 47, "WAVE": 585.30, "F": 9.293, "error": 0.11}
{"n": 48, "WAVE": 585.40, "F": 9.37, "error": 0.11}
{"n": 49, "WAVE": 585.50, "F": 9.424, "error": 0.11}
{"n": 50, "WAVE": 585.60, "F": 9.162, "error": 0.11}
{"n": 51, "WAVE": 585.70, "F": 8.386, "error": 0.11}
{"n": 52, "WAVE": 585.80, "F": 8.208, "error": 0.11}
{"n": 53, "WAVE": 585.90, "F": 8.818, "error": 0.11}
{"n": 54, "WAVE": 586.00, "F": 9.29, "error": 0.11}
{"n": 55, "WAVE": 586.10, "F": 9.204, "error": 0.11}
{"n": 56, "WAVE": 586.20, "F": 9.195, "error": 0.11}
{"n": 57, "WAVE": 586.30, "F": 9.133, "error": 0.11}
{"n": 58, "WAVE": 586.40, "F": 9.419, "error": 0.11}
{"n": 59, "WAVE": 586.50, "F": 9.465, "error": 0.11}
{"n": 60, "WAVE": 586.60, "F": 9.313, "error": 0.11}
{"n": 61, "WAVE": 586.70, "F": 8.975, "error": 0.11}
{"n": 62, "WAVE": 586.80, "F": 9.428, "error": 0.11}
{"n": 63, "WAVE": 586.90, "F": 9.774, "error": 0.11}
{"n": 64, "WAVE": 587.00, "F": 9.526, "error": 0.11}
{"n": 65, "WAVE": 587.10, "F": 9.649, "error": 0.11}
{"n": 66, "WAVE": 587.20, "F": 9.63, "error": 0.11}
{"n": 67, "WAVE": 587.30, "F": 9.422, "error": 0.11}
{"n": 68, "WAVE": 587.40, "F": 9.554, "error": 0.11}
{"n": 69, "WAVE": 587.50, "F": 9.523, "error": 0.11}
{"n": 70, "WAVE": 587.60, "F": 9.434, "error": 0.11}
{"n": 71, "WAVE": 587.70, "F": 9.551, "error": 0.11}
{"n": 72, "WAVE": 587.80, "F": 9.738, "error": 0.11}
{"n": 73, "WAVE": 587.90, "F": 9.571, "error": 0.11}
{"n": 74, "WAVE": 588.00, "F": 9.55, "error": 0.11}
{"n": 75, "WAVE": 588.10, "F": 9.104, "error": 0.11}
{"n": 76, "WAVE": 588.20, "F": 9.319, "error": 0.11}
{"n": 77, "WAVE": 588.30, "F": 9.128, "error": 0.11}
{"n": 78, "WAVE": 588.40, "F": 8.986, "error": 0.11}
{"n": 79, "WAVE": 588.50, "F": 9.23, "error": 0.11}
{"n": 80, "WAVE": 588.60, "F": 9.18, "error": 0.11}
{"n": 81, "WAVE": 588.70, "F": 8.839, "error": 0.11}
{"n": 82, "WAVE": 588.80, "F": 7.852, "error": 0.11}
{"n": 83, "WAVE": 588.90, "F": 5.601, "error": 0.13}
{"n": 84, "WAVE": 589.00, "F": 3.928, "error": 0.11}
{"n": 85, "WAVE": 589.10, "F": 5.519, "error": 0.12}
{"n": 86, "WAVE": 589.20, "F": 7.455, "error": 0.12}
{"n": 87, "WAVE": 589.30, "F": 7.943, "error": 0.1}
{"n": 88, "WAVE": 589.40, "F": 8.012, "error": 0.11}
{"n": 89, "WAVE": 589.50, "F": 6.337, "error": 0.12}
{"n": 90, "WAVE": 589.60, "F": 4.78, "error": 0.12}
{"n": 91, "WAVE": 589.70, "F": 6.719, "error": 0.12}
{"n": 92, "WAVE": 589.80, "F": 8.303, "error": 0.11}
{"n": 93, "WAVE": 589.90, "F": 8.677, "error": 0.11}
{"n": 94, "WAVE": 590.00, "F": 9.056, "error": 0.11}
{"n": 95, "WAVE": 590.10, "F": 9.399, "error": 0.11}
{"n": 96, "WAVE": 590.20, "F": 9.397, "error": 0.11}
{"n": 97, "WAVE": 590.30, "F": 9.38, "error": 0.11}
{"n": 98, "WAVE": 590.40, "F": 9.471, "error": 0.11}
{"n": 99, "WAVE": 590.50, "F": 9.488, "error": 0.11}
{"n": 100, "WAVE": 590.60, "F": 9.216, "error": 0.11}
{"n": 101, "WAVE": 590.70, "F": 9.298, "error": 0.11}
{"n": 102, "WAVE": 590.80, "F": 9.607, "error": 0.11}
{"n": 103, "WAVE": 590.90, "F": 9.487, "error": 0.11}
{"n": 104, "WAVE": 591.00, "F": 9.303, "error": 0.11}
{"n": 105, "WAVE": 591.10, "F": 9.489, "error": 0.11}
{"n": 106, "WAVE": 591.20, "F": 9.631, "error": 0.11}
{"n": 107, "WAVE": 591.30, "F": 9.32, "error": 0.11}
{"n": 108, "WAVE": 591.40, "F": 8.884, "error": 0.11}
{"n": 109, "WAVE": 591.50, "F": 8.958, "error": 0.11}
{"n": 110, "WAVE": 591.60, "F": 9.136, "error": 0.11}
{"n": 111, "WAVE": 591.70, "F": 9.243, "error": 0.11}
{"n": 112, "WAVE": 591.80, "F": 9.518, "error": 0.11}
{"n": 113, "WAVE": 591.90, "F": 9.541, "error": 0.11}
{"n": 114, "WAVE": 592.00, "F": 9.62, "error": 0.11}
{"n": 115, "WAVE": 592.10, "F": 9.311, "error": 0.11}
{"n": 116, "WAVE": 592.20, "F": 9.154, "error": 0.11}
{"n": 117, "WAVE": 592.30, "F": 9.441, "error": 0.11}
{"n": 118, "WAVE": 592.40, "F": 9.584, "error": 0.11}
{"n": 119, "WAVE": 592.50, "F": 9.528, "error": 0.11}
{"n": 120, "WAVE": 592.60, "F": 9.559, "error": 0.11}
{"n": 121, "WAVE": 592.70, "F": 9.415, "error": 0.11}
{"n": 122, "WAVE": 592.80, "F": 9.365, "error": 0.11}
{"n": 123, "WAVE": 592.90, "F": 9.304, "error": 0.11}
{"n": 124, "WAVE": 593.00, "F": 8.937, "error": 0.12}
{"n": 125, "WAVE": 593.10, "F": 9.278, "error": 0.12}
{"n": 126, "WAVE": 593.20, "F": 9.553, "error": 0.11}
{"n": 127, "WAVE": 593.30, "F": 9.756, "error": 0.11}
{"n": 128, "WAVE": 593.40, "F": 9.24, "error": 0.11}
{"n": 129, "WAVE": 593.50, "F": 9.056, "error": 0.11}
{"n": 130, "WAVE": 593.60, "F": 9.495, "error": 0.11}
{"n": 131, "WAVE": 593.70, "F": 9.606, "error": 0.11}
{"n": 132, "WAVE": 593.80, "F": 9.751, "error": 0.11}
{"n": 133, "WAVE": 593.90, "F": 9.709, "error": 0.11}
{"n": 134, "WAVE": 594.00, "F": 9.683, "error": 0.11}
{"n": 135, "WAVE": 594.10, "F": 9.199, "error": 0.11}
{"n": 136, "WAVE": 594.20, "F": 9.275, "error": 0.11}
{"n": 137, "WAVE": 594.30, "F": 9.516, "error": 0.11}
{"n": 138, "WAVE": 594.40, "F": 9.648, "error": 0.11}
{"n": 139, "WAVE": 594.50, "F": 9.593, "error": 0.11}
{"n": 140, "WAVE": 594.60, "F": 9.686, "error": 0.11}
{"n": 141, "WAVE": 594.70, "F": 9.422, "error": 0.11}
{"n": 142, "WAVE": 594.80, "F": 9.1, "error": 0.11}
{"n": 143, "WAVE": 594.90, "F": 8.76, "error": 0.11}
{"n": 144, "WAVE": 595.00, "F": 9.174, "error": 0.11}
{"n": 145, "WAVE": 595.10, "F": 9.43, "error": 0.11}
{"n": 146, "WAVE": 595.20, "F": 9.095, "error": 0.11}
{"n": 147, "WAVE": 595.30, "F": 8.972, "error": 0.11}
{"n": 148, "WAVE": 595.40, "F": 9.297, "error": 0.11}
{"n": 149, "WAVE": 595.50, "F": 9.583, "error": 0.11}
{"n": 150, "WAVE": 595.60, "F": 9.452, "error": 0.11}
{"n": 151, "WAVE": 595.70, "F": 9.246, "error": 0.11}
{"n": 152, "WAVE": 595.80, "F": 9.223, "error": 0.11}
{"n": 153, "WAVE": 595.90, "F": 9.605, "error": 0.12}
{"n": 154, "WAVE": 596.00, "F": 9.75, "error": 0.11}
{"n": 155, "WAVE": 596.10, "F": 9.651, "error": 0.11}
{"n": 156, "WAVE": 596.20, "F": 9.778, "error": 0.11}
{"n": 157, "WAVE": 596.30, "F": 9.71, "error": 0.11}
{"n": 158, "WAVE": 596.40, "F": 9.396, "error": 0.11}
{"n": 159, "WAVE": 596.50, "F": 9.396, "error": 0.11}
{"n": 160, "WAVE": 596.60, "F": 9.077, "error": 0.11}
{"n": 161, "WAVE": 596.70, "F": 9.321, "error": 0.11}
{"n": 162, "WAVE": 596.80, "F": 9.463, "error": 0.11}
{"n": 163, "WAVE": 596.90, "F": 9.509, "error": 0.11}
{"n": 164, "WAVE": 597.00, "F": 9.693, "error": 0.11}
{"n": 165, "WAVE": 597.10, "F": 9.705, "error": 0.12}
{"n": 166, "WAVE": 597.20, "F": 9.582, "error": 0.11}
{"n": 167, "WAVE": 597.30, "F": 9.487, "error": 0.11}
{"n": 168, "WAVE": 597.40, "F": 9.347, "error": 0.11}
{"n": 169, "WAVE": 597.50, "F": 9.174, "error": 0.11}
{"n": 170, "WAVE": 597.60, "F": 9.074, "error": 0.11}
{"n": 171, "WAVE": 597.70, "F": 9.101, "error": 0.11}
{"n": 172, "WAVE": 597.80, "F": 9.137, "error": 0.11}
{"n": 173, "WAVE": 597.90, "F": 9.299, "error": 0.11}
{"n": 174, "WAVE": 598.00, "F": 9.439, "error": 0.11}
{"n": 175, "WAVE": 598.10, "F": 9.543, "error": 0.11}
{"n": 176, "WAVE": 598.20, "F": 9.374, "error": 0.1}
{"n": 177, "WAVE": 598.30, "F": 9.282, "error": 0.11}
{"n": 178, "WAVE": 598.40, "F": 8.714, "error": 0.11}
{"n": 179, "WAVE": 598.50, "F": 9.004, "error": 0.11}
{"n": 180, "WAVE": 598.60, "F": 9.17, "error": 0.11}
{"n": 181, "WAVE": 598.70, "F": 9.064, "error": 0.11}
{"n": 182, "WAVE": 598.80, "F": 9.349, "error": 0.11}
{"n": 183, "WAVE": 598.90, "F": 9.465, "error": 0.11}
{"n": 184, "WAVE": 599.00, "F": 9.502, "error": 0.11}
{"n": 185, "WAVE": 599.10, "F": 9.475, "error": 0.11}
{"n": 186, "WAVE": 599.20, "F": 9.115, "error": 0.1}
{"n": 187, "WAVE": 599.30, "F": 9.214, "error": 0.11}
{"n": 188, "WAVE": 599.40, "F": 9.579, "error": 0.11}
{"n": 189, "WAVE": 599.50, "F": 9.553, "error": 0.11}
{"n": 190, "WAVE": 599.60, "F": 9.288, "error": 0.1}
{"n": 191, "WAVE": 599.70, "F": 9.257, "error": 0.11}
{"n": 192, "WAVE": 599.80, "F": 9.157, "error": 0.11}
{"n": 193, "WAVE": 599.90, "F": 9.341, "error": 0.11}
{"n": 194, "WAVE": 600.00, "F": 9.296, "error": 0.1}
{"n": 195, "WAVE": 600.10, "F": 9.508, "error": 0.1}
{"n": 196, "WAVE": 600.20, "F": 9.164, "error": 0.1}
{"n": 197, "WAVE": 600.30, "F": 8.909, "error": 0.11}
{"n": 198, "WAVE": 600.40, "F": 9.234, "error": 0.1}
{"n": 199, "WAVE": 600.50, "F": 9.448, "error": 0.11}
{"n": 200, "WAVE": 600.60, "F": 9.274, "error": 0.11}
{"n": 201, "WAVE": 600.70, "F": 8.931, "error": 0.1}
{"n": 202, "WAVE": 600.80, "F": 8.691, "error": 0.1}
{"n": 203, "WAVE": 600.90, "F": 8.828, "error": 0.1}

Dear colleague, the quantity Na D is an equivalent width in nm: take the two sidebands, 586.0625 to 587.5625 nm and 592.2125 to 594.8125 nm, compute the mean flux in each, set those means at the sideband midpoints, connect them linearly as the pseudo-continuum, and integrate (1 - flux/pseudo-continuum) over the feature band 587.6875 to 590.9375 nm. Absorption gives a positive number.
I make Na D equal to 0.36 nm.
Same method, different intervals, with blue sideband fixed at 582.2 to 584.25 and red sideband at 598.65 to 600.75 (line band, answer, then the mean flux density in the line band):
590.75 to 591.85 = 0.017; 9.33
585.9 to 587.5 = 0.031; 9.38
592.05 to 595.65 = 0.012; 9.39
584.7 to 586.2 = 0.061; 9.21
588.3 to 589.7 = 0.333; 7.26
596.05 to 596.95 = -0.011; 9.48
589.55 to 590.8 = 0.113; 8.64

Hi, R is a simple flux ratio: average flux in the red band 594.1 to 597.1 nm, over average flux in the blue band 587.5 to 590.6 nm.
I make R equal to 1.13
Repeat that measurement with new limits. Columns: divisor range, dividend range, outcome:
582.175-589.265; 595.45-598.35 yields 1.03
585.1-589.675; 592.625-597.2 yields 1.08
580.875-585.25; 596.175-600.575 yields 0.97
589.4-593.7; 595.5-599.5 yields 1.03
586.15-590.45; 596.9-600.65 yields 1.08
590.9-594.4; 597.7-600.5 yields 0.99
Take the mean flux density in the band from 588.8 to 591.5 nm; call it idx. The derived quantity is 8.23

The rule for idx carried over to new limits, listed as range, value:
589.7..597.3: 9.36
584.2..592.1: 8.95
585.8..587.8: 9.36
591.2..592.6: 9.35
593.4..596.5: 9.43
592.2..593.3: 9.4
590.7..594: 9.4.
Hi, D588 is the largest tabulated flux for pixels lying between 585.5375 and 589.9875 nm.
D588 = 9.774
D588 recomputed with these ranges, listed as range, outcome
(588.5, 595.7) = 9.756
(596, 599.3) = 9.778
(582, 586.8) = 9.964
